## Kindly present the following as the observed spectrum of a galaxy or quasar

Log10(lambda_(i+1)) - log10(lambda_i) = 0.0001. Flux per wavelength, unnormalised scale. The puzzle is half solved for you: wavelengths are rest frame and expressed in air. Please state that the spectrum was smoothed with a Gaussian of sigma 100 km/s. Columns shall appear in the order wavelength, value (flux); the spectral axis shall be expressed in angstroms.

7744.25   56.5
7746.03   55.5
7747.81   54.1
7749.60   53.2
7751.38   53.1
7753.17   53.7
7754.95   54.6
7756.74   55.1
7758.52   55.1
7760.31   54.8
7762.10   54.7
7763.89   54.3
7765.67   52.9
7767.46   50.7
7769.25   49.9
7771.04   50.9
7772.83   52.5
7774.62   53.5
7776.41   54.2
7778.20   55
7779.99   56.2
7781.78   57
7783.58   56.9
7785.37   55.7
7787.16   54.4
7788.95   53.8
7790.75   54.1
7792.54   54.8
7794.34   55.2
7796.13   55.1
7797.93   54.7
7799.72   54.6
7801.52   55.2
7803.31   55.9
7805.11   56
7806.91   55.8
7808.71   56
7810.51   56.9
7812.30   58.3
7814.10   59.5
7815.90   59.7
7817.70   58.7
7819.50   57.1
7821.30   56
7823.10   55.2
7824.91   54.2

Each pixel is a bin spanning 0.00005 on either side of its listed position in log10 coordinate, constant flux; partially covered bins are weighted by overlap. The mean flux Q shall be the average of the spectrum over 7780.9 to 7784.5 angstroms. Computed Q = 56.9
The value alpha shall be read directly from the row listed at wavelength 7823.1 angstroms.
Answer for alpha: 55.2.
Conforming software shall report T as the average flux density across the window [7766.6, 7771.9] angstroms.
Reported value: 50.5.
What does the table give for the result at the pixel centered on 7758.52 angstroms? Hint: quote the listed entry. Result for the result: 55.1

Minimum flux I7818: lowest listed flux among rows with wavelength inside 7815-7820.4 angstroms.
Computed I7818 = 57.1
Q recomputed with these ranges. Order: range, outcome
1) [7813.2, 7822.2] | 58.2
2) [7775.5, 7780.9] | 55.2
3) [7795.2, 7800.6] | 54.9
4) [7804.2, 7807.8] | 55.8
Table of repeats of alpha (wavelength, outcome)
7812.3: 58.3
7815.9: 59.7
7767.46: 50.7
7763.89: 54.3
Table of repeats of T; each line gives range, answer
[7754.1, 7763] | 54.8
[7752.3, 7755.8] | 54.2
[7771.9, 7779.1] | 53.8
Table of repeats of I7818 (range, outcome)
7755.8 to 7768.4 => 50.7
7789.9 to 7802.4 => 54.1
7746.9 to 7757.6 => 53.1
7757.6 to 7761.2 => 54.8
